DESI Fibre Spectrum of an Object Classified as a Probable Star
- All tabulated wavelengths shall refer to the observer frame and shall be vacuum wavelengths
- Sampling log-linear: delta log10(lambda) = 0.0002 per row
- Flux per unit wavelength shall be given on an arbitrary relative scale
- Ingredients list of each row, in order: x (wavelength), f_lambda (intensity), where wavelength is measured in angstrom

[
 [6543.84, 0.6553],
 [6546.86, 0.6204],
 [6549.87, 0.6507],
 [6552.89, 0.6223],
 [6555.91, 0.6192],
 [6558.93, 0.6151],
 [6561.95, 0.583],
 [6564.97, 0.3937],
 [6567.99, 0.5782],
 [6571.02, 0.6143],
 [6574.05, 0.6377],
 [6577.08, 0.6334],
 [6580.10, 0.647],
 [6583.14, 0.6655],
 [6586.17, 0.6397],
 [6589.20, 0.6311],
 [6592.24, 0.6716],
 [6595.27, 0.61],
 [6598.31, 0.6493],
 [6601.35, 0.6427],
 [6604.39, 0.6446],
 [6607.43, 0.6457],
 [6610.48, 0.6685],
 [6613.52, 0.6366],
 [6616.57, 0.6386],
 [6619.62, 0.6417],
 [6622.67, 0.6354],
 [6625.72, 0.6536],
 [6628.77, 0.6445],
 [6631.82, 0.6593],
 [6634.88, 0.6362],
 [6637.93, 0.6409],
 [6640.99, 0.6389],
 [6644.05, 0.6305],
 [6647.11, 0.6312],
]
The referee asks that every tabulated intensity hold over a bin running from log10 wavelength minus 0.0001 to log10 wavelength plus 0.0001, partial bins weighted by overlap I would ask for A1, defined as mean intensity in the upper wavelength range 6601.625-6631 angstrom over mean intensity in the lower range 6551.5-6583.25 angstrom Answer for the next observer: 1.08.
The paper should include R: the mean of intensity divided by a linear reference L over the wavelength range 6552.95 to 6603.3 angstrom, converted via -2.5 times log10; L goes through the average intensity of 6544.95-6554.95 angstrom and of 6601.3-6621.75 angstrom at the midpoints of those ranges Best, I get 0.04 mag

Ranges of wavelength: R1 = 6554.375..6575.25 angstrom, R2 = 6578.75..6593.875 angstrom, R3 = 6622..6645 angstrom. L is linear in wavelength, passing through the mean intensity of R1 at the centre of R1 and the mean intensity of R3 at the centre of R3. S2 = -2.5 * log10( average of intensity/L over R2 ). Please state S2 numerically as -0.09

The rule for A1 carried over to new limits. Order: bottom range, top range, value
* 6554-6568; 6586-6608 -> 1.15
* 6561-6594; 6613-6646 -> 1.05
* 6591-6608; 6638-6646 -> 0.99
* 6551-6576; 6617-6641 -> 1.10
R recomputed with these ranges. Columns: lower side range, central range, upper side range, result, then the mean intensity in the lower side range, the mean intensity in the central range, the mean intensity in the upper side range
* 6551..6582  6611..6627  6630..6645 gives -0.022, 0.596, 0.643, 0.642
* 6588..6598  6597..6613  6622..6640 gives -0.014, 0.639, 0.649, 0.645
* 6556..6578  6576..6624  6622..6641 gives -0.053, 0.58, 0.644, 0.645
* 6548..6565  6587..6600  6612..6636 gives -0.031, 0.598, 0.641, 0.643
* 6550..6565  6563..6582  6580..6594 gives 0.066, 0.591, 0.586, 0.651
